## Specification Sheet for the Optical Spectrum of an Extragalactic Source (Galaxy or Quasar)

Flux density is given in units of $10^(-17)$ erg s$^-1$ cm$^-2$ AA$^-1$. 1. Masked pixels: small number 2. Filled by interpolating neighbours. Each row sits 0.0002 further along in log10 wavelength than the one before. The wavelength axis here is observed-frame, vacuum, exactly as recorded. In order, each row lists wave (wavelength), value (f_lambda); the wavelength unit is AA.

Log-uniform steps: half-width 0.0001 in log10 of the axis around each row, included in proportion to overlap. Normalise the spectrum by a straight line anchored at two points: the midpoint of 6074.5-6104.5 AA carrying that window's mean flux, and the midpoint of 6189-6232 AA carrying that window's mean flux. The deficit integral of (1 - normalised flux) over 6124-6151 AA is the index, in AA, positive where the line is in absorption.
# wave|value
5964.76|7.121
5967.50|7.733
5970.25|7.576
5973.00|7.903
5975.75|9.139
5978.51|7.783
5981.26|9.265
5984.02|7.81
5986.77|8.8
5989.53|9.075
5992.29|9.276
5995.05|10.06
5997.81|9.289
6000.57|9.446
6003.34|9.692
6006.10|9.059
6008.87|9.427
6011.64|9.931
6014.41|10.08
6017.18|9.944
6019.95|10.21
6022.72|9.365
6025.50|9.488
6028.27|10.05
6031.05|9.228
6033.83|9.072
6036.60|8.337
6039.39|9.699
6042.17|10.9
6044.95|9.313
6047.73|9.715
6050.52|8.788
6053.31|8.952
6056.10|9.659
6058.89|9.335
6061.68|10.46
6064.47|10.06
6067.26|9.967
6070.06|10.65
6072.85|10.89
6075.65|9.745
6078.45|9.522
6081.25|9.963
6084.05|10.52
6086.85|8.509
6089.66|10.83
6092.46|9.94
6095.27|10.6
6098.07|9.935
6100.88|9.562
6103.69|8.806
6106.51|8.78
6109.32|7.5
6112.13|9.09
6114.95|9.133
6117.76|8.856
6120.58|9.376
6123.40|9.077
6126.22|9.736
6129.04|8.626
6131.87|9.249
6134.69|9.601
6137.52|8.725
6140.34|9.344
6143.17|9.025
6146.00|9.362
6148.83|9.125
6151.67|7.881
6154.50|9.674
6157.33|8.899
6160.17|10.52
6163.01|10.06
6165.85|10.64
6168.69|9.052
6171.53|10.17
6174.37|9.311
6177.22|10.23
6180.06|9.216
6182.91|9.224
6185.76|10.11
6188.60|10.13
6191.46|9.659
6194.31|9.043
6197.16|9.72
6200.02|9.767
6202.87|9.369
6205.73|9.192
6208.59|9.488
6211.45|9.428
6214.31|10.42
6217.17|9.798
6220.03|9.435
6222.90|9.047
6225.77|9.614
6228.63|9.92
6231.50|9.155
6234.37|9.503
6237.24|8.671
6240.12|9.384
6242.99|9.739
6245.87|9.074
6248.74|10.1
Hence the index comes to 1.6 AA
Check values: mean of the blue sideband 9.83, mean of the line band 9.16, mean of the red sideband 9.56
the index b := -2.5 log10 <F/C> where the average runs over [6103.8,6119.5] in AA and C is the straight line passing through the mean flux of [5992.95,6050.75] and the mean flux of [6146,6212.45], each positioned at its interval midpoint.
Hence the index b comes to 0.104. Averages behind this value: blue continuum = 9.59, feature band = 8.7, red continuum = 9.56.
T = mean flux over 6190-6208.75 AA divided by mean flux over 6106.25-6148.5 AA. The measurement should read 1.0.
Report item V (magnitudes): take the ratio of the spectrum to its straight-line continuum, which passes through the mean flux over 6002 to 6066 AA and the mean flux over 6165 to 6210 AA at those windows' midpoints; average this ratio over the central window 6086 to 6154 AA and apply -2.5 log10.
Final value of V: 0.048 mag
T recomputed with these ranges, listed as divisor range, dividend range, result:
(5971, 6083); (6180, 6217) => 1.01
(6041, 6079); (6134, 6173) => 0.96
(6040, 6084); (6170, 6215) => 0.98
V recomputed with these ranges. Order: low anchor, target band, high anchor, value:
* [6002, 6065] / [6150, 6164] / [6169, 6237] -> 0.02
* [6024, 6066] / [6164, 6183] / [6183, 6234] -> -0.02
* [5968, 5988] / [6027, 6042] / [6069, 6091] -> -0.01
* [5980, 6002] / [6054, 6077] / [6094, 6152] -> -0.11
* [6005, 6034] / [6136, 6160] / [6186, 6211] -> 0.06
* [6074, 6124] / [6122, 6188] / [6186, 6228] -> 0.01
